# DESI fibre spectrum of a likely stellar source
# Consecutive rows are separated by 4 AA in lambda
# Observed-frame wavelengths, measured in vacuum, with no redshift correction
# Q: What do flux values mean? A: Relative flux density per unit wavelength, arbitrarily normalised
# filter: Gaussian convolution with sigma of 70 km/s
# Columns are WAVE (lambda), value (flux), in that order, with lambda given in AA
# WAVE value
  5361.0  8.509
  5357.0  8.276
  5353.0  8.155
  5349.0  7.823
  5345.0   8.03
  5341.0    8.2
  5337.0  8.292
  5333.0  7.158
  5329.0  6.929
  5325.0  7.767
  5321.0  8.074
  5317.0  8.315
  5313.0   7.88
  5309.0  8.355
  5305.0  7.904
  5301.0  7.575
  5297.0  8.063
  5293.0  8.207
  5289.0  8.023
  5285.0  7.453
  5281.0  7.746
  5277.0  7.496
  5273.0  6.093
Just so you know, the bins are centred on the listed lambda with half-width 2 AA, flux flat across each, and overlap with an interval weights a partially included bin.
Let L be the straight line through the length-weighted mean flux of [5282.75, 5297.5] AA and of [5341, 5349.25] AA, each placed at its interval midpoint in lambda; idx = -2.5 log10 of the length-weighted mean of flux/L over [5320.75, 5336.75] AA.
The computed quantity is 0.07 mag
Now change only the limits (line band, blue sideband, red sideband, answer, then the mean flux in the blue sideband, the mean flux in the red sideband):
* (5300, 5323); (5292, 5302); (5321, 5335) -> -0.05 mag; 7.96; 7.4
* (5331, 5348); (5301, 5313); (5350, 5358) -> 0.03 mag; 8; 8.16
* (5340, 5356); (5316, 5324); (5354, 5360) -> 0.03 mag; 8.13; 8.29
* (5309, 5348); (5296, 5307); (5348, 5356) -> 0.01 mag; 7.83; 8.05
